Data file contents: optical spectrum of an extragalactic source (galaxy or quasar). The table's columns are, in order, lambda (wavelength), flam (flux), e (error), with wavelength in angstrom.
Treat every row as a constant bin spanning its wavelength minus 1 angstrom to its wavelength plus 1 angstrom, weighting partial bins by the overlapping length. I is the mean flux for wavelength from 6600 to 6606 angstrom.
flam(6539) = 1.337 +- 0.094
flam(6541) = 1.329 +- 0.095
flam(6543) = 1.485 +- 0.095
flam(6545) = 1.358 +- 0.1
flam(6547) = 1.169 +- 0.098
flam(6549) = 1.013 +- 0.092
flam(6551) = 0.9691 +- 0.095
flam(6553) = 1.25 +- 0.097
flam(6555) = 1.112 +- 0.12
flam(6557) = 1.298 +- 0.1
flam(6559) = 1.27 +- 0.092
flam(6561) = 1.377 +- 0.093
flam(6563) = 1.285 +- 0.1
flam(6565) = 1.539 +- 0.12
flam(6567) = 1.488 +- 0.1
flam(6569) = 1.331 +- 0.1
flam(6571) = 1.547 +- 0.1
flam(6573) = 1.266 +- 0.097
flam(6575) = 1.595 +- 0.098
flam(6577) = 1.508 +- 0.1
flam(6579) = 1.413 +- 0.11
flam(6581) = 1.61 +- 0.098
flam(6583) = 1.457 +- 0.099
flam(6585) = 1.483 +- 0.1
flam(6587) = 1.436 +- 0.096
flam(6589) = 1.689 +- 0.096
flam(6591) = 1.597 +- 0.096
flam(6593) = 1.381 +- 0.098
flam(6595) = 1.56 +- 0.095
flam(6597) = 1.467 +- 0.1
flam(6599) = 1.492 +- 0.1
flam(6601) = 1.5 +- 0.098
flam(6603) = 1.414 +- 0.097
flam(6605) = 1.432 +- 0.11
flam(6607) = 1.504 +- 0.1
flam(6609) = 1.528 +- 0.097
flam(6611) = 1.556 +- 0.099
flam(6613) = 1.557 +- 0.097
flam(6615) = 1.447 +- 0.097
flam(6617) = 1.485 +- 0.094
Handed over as 1.45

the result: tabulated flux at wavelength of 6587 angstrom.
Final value 1.436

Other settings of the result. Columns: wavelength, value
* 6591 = 1.597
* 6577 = 1.508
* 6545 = 1.358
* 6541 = 1.329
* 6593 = 1.381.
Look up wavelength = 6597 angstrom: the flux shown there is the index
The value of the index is 1.467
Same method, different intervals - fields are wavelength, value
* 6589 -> 1.689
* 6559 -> 1.27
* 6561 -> 1.377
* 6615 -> 1.447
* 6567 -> 1.488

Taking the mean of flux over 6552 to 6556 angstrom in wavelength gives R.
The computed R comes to 1.18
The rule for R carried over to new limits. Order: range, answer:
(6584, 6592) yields 1.55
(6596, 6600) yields 1.48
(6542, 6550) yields 1.26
